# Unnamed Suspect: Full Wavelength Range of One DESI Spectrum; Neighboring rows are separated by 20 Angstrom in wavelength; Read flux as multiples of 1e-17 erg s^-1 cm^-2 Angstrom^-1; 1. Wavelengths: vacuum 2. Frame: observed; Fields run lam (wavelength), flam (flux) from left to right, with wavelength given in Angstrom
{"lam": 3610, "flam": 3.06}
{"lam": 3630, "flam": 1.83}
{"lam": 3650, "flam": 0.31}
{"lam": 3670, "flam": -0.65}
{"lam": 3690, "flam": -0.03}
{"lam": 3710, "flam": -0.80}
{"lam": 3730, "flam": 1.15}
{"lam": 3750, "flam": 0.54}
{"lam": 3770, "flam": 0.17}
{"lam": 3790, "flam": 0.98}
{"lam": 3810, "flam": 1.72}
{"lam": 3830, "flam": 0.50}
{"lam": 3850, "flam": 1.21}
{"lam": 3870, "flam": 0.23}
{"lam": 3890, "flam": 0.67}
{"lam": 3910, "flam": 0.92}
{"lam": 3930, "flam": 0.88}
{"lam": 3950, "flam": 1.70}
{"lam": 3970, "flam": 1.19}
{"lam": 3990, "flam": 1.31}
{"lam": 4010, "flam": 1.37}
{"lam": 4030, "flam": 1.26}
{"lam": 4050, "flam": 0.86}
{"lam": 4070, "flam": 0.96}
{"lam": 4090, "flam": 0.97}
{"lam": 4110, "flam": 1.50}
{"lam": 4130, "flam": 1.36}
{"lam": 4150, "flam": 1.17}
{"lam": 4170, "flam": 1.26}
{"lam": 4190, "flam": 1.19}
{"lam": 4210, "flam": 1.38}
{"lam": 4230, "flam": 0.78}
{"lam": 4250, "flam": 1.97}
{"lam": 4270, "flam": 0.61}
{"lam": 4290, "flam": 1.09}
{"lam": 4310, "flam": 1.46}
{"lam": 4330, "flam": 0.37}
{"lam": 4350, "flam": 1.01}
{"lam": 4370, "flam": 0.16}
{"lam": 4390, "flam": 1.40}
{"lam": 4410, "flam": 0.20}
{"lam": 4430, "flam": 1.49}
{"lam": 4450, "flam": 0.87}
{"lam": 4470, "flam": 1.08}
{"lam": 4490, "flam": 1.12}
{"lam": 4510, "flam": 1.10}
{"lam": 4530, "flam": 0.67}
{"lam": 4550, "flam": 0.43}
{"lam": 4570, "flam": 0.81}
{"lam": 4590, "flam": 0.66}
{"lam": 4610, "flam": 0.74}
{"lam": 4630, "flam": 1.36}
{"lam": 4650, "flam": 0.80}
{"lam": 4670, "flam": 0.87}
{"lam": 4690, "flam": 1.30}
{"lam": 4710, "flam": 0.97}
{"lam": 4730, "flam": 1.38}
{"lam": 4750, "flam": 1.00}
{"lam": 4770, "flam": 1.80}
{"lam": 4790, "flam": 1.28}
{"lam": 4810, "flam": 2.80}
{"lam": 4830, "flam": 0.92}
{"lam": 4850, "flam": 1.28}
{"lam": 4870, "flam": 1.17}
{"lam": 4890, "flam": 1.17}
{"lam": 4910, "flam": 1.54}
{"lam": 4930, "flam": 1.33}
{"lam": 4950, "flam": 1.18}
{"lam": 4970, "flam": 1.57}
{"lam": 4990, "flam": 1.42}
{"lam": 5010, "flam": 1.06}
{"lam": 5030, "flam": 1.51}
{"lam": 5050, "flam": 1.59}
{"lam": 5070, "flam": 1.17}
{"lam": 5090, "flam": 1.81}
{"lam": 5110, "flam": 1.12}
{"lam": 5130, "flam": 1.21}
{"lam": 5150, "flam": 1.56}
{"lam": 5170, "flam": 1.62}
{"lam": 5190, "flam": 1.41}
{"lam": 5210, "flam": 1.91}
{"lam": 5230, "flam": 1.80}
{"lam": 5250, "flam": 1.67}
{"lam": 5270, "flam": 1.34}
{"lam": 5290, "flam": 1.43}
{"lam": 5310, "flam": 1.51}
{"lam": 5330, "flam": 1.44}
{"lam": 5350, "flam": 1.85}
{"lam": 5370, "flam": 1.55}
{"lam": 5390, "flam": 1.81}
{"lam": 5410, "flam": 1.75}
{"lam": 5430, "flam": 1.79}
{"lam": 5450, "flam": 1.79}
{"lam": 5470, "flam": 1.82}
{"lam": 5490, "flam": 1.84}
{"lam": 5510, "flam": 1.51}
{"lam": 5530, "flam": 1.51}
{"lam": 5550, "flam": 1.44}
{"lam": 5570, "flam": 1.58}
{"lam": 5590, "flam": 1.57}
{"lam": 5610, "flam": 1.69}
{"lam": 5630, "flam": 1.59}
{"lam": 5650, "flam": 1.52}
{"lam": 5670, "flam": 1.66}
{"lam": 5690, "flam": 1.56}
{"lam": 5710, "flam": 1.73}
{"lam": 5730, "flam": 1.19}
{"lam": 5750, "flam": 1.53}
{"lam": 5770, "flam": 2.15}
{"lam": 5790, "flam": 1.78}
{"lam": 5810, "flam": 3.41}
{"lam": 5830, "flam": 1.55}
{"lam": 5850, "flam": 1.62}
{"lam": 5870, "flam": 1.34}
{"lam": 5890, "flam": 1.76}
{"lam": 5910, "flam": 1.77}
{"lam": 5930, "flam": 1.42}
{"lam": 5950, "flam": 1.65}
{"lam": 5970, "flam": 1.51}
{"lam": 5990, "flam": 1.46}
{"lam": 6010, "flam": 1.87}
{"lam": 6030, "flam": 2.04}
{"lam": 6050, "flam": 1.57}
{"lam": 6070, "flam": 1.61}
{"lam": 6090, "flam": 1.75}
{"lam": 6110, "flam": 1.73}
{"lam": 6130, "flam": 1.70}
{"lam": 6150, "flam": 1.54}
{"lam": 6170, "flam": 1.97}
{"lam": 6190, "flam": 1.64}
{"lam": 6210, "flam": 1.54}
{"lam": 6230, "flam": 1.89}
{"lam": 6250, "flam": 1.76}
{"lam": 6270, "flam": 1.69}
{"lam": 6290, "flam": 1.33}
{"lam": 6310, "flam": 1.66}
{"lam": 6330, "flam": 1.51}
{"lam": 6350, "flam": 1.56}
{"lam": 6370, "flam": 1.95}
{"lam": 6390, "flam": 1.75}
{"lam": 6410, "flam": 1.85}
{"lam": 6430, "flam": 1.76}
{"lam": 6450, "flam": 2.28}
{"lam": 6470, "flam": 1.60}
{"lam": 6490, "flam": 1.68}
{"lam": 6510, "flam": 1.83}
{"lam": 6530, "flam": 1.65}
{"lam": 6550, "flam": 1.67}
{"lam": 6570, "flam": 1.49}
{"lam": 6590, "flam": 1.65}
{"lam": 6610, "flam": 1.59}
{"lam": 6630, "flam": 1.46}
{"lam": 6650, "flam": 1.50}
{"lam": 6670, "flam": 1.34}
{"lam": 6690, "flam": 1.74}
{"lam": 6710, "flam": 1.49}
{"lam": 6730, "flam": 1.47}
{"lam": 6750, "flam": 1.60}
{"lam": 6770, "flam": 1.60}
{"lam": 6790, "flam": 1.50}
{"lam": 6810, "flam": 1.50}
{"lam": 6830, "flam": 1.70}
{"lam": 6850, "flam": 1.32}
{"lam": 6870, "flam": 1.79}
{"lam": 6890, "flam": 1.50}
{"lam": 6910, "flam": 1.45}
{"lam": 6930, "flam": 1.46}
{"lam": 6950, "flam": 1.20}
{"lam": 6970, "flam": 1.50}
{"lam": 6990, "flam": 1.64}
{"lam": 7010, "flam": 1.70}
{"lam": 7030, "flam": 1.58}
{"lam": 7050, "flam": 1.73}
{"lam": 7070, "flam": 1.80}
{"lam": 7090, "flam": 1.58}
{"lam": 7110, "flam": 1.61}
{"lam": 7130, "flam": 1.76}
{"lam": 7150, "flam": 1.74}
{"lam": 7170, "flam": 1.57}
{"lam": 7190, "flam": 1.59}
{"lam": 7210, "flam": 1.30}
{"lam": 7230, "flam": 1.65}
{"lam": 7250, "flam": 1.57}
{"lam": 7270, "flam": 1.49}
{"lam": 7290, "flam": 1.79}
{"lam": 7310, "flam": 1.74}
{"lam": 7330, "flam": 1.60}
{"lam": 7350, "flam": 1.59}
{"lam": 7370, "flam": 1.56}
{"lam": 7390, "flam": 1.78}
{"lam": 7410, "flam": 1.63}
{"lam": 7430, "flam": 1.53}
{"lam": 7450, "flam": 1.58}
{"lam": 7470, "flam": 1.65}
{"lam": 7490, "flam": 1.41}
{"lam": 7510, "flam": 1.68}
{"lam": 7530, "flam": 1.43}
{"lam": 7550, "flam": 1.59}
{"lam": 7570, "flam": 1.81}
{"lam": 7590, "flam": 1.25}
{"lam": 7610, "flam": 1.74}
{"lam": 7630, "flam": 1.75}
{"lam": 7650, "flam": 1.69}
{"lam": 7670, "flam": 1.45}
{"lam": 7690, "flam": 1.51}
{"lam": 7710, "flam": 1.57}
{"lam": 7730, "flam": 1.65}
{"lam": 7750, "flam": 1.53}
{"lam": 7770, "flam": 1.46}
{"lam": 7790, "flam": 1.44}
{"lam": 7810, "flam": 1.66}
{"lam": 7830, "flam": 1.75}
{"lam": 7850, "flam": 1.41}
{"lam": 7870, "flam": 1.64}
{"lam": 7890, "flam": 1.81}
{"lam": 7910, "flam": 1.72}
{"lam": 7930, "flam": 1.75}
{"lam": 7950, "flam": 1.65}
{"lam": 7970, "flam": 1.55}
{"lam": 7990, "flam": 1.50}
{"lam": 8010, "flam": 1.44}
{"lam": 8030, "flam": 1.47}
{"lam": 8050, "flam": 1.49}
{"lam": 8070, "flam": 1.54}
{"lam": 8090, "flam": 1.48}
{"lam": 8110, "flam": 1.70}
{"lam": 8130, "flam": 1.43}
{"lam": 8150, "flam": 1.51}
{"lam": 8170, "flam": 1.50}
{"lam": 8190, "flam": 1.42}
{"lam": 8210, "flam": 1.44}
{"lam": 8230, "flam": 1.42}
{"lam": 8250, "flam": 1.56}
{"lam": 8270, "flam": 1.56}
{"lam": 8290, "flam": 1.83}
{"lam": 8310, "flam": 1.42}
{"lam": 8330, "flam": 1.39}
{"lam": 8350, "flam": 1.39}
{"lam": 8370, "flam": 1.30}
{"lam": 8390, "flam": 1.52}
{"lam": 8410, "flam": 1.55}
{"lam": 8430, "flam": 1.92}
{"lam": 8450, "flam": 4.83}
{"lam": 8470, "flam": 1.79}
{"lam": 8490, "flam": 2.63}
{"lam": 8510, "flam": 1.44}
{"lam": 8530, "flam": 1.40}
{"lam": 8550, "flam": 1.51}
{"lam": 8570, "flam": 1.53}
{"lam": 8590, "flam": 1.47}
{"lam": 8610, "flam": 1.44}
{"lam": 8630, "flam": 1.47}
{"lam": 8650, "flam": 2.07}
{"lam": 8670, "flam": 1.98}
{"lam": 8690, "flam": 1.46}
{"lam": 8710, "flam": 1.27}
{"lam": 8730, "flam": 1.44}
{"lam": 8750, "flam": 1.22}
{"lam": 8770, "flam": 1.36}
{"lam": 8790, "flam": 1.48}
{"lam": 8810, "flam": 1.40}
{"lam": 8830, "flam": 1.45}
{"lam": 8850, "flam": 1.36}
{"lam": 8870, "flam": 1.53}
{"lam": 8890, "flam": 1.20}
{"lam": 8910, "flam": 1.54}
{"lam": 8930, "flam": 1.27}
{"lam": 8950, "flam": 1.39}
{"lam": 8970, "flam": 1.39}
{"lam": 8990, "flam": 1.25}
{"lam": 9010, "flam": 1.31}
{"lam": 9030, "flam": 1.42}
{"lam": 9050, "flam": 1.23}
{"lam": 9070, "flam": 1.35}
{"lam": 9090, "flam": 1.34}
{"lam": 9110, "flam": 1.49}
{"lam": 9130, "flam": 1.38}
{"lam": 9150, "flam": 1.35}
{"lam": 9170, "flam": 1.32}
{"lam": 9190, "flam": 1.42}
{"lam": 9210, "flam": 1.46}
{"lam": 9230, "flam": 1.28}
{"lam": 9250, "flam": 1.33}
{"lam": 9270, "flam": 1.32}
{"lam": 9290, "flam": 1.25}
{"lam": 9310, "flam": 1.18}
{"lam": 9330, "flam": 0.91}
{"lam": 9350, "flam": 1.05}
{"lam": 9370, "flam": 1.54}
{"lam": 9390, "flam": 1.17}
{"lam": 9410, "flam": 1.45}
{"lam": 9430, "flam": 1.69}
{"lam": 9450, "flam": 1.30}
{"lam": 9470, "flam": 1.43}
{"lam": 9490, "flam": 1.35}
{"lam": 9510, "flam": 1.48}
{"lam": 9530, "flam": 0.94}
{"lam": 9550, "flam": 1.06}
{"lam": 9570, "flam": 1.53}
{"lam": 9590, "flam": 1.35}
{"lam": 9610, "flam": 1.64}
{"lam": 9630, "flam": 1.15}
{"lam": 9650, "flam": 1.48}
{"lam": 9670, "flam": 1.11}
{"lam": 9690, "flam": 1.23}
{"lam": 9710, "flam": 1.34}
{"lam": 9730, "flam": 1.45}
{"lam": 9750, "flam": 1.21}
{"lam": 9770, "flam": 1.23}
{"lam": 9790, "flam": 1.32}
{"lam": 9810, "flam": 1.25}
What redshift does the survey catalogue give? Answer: 0.288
